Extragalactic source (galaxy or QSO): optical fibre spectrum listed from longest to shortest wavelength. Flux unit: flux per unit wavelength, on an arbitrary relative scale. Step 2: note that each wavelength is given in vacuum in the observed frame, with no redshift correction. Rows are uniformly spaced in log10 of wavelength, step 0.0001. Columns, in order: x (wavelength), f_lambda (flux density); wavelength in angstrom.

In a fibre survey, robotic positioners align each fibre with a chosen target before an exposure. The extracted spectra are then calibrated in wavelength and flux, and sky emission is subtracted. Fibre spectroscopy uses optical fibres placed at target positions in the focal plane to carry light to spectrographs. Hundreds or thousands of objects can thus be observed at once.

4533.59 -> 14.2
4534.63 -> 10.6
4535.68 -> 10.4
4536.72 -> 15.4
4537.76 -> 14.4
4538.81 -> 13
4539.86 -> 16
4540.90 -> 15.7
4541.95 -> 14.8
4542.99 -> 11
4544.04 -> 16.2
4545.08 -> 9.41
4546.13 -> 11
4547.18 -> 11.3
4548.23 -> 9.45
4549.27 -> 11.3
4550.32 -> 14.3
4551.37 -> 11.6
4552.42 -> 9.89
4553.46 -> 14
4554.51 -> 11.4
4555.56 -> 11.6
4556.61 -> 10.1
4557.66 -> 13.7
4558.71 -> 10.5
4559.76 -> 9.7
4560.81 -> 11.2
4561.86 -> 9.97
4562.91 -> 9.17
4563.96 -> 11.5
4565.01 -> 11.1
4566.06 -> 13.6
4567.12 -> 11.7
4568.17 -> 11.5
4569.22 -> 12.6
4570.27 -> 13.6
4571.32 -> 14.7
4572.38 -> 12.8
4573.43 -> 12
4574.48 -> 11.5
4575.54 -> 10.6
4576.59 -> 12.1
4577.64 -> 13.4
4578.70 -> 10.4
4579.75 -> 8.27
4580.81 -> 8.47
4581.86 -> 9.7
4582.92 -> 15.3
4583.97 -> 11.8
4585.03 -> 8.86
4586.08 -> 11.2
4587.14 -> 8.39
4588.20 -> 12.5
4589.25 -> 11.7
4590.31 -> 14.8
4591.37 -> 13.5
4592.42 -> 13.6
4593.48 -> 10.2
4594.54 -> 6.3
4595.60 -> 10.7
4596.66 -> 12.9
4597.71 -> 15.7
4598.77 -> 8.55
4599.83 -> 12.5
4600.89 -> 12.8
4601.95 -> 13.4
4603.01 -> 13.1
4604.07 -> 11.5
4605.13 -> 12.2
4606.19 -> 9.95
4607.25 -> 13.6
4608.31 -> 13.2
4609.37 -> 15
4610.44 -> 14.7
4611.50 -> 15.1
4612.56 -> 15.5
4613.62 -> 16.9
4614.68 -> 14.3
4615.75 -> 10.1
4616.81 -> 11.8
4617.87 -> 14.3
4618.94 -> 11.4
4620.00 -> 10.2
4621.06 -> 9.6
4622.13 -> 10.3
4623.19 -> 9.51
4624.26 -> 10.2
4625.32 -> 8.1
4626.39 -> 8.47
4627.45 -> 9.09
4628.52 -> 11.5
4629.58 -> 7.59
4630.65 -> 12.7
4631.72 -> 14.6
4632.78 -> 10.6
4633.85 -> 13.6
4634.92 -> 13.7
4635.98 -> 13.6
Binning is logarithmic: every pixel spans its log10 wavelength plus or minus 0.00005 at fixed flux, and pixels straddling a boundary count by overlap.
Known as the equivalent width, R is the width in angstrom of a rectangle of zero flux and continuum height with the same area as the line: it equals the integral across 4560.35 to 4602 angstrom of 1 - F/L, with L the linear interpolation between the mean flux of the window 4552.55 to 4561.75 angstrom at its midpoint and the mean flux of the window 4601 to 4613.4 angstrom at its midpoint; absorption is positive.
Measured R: 2.6 angstrom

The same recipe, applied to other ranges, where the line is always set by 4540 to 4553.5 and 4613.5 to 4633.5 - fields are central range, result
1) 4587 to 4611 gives -1.8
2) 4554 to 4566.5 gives 1.0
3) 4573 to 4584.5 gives 0.6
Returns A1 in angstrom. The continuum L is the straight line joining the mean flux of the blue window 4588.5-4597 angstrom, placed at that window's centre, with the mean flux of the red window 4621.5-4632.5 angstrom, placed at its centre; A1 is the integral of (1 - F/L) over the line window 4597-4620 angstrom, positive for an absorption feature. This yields -4.3 angstrom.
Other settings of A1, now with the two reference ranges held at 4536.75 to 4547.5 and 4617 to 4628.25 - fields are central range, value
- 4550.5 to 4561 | 1.1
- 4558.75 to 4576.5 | 1.0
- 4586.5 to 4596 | 0.1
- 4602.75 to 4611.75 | -1.9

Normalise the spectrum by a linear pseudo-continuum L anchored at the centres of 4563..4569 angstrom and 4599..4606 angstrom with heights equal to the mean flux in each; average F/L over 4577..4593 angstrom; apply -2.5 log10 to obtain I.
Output 0.05 mag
